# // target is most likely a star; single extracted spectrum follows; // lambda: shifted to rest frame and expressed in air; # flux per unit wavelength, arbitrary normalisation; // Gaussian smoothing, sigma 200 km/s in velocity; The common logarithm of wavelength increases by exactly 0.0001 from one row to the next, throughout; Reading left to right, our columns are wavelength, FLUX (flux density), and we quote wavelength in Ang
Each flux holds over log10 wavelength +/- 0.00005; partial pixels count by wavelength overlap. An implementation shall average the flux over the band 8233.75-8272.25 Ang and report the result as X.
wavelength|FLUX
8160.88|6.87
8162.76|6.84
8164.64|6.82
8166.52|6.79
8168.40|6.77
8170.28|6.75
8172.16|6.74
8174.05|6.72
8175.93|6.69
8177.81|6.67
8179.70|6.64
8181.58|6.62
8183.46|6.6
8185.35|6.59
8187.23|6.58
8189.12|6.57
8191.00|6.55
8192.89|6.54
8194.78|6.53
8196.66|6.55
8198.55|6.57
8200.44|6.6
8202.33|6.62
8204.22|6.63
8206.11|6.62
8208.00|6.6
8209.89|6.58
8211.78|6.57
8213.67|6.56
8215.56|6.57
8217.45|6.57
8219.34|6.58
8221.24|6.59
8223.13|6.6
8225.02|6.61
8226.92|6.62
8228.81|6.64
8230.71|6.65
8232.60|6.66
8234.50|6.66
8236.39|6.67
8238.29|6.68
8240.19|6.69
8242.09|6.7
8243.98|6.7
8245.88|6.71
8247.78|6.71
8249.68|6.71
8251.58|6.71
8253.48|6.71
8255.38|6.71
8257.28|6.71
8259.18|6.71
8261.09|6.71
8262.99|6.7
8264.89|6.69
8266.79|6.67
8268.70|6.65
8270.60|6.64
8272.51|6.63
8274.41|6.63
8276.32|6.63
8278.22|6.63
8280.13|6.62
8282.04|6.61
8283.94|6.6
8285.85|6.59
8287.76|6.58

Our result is 6.69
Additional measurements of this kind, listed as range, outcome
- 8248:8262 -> 6.71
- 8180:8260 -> 6.63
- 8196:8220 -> 6.59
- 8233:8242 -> 6.67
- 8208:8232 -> 6.6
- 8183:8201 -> 6.57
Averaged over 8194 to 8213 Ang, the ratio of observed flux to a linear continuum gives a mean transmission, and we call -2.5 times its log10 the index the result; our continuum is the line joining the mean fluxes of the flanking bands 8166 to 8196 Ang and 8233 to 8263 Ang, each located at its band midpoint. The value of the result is 0.012 mag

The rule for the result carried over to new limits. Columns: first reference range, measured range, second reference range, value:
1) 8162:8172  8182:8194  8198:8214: 0.019 mag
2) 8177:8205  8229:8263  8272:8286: -0.014 mag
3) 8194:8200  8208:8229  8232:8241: 0.005 mag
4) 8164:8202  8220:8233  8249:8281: 0.006 mag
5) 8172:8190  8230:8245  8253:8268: 0.000 mag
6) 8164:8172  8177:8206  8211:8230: 0.017 mag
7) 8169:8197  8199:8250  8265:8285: 0.000 mag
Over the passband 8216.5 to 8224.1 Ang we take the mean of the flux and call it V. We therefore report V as 6.59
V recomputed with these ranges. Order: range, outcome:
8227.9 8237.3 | 6.66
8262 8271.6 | 6.67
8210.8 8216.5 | 6.57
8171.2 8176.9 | 6.71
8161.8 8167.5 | 6.82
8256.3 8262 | 6.7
